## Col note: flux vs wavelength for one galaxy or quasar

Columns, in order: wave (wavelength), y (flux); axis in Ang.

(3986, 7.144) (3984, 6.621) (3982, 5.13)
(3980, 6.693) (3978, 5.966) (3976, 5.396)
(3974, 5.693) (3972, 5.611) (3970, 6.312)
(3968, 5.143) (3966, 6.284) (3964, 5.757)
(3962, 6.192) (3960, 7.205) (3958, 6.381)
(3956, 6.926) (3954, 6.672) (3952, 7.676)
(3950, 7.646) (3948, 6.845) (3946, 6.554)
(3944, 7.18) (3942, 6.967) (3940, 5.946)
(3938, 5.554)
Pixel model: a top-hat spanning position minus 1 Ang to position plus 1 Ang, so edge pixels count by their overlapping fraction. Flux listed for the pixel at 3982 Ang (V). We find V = 5.13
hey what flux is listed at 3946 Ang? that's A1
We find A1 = 6.554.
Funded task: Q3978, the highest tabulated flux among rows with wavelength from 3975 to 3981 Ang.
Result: 6.693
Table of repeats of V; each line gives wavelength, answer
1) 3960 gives 7.205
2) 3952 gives 7.676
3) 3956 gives 6.926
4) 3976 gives 5.396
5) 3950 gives 7.646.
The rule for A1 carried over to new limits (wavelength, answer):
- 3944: 7.18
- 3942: 6.967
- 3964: 5.757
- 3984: 6.621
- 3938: 5.554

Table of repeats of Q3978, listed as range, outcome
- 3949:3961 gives 7.676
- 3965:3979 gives 6.312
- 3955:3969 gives 7.205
